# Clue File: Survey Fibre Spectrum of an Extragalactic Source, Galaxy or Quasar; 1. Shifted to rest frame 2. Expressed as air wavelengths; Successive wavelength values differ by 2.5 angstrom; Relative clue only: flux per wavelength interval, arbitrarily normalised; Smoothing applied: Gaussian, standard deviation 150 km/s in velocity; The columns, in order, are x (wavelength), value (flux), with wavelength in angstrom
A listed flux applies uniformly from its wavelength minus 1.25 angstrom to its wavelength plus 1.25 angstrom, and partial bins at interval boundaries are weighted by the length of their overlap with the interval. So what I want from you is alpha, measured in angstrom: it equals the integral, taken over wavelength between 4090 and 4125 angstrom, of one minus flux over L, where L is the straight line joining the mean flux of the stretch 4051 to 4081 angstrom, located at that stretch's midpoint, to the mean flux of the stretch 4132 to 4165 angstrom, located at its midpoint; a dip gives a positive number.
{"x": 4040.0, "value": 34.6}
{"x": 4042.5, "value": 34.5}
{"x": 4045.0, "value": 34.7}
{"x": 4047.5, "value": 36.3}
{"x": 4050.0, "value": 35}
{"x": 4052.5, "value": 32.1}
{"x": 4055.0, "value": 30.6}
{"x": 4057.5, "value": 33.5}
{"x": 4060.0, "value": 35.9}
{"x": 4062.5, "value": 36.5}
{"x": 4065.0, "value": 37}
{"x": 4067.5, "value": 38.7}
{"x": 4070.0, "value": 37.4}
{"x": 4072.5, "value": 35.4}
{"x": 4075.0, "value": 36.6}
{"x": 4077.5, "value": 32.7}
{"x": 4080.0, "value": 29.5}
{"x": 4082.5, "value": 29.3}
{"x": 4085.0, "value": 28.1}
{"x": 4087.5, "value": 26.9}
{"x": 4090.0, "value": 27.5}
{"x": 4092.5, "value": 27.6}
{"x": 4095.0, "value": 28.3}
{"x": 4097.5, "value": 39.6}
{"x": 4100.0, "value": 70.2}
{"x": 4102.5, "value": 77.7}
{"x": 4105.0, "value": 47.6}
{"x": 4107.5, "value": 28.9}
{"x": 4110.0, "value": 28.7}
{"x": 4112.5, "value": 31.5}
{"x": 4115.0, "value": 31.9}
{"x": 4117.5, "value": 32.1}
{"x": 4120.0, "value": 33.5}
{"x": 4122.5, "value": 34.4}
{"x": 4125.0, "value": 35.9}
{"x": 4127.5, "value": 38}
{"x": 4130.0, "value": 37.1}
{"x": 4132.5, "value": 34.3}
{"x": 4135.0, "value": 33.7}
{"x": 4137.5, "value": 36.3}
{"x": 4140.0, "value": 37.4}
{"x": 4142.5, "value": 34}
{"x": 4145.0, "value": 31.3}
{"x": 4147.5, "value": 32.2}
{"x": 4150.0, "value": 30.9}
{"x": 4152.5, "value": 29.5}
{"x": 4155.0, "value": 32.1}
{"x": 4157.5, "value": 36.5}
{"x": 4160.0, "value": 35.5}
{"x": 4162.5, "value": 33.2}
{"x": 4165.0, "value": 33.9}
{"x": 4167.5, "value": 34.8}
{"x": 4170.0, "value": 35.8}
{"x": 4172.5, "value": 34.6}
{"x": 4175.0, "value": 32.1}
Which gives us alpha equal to -4.79 angstrom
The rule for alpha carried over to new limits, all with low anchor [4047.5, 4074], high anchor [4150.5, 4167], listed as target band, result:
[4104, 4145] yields -0.57 angstrom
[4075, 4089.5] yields 2.09 angstrom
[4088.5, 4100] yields -0.11 angstrom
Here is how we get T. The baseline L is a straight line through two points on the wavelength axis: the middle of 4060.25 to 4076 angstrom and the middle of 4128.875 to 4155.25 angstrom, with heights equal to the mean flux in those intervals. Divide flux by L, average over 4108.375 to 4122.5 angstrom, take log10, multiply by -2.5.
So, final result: 0.10 mag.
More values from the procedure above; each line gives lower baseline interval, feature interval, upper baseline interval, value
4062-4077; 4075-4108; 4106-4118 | -0.146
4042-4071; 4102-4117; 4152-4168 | -0.127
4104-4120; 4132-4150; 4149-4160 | -0.036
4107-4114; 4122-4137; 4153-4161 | -0.131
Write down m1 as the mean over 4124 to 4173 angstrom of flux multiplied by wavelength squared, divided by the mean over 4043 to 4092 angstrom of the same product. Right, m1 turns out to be 1.07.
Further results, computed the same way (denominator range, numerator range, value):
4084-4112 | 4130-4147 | 0.90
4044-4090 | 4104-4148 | 1.06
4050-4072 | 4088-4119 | 1.13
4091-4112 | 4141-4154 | 0.75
